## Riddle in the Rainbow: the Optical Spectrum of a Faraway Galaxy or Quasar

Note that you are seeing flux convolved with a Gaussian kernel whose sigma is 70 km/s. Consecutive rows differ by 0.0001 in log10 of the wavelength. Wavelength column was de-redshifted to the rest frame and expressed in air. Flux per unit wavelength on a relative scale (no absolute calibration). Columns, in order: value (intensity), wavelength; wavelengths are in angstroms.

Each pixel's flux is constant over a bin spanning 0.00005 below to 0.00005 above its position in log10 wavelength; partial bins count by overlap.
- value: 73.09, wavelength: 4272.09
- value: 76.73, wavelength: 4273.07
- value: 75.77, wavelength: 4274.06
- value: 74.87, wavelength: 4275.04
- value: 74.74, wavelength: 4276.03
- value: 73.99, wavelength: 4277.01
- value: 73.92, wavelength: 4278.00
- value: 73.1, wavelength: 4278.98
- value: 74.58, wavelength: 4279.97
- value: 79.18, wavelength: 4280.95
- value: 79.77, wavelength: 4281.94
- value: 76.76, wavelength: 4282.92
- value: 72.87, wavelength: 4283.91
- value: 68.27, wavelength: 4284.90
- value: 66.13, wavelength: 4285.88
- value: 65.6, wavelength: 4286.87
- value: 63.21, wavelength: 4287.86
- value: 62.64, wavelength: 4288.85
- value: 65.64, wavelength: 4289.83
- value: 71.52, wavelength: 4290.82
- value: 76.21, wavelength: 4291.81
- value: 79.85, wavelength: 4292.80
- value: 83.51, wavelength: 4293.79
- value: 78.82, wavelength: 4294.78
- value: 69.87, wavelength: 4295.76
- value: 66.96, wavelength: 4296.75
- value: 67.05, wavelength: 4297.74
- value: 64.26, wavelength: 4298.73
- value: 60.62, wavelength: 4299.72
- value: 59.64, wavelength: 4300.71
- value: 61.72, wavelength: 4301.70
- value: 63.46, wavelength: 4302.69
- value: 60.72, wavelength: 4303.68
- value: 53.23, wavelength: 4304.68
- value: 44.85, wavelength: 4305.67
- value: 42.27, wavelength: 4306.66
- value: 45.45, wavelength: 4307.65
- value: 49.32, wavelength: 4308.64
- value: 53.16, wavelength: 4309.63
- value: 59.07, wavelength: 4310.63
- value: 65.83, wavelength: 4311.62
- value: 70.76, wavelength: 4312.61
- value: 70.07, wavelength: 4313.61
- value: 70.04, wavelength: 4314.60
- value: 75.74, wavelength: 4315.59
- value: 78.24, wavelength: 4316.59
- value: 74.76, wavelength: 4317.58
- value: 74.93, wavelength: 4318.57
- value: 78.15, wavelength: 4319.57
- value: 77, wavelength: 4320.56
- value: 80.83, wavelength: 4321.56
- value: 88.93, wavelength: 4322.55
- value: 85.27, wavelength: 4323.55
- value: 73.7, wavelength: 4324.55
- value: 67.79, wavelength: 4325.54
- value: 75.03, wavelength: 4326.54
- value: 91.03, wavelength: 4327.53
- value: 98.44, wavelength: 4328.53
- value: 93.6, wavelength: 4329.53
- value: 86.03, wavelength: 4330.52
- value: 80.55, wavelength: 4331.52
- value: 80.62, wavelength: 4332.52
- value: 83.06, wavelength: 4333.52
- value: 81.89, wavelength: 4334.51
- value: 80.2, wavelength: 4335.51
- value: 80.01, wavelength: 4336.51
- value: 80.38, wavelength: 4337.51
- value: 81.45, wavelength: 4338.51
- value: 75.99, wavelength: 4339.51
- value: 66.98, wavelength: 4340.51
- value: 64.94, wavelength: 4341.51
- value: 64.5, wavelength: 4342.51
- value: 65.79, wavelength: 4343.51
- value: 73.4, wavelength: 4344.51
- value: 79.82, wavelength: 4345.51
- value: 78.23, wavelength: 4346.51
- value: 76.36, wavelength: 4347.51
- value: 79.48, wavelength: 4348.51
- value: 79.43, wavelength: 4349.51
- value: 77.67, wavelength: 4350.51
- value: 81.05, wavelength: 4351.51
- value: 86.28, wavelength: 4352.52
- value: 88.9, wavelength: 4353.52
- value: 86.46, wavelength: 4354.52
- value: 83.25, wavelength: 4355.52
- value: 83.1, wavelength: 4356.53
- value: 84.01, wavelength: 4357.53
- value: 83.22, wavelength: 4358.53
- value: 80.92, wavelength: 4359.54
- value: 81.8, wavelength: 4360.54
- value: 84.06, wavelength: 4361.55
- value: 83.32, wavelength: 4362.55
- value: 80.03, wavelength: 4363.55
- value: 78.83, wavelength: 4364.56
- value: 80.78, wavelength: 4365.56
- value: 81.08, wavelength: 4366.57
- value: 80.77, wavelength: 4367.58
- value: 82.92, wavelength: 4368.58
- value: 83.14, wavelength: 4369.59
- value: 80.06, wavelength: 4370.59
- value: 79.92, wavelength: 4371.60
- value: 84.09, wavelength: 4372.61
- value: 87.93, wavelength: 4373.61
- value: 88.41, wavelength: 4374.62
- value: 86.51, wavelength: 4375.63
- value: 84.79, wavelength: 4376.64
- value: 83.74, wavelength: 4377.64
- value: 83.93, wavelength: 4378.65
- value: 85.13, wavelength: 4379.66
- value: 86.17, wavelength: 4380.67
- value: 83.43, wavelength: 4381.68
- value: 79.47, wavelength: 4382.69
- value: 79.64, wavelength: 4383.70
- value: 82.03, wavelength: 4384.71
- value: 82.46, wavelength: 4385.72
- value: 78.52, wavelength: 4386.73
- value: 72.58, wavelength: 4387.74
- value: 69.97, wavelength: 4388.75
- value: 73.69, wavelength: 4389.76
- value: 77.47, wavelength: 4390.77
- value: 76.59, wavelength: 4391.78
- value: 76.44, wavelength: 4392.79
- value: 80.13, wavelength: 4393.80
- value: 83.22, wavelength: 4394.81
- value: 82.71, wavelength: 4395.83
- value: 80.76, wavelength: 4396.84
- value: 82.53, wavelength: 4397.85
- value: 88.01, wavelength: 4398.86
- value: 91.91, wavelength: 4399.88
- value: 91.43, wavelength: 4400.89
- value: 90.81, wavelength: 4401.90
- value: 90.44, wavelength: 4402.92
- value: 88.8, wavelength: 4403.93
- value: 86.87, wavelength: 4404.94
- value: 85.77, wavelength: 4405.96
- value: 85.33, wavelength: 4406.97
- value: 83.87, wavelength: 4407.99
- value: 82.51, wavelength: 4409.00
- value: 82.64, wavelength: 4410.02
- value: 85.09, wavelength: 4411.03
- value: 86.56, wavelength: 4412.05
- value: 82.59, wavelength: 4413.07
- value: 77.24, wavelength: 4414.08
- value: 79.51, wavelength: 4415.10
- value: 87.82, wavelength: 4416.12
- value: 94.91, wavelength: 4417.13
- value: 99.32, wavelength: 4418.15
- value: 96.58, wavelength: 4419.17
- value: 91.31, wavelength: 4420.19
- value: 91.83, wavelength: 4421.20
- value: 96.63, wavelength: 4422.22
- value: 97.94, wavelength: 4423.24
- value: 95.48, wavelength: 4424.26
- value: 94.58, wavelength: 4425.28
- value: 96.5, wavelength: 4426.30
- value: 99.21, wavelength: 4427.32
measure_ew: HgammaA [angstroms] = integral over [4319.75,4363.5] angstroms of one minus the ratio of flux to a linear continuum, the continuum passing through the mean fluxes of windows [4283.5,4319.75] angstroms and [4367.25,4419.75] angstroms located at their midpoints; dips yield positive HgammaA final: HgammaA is -4.1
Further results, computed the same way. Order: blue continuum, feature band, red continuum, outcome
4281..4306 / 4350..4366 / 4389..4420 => -1.0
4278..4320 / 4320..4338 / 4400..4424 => -2.4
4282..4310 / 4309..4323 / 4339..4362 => -0.6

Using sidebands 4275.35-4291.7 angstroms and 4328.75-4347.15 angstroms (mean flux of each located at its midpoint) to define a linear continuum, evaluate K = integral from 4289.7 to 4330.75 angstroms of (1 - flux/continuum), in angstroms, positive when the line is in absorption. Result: 2.5 angstroms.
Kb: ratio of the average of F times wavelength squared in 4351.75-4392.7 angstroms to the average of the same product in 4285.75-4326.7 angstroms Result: 1.2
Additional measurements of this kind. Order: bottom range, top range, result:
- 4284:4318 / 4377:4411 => 1.33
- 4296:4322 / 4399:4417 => 1.40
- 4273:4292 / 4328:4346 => 1.12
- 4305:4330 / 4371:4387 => 1.21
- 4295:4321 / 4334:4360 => 1.25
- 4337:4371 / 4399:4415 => 1.11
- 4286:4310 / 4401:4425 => 1.49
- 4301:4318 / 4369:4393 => 1.37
